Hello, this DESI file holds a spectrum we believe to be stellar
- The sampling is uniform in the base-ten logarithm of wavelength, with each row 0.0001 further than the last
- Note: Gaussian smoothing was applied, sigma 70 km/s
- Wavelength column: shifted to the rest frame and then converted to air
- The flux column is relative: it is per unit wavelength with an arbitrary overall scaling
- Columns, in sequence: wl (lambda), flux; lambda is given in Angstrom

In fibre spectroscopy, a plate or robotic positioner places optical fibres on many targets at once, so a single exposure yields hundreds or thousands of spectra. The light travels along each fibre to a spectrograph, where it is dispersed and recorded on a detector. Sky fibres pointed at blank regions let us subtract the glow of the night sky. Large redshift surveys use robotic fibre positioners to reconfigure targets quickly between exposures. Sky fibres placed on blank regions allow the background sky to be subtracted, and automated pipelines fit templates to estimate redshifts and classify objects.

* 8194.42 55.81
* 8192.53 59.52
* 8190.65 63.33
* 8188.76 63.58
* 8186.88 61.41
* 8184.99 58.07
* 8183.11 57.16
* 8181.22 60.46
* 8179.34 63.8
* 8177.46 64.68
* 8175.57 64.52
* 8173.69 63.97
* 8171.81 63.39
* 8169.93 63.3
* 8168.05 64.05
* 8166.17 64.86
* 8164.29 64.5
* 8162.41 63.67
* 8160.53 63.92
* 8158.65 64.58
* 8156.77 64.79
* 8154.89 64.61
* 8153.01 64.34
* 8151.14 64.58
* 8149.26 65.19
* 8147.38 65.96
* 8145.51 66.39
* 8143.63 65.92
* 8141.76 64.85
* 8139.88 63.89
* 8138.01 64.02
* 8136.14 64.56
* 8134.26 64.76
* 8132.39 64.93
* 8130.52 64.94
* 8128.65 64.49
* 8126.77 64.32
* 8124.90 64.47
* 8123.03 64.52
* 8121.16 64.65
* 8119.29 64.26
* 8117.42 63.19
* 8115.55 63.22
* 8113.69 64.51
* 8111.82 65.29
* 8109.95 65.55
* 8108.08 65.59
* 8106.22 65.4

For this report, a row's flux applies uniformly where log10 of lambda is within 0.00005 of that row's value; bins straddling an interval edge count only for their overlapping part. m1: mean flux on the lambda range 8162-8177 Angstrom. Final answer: 64.1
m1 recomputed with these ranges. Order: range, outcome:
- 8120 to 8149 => 64.8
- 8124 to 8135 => 64.6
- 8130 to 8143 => 64.6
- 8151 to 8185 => 63.4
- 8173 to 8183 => 62.9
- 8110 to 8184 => 64.2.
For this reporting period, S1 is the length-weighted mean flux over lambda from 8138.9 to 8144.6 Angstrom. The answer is 64.9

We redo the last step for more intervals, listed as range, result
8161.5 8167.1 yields 64.3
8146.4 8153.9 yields 65.1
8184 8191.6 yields 61.6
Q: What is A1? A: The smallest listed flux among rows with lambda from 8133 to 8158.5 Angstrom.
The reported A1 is 63.89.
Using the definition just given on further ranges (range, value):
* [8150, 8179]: 63.3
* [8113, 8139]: 63.19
